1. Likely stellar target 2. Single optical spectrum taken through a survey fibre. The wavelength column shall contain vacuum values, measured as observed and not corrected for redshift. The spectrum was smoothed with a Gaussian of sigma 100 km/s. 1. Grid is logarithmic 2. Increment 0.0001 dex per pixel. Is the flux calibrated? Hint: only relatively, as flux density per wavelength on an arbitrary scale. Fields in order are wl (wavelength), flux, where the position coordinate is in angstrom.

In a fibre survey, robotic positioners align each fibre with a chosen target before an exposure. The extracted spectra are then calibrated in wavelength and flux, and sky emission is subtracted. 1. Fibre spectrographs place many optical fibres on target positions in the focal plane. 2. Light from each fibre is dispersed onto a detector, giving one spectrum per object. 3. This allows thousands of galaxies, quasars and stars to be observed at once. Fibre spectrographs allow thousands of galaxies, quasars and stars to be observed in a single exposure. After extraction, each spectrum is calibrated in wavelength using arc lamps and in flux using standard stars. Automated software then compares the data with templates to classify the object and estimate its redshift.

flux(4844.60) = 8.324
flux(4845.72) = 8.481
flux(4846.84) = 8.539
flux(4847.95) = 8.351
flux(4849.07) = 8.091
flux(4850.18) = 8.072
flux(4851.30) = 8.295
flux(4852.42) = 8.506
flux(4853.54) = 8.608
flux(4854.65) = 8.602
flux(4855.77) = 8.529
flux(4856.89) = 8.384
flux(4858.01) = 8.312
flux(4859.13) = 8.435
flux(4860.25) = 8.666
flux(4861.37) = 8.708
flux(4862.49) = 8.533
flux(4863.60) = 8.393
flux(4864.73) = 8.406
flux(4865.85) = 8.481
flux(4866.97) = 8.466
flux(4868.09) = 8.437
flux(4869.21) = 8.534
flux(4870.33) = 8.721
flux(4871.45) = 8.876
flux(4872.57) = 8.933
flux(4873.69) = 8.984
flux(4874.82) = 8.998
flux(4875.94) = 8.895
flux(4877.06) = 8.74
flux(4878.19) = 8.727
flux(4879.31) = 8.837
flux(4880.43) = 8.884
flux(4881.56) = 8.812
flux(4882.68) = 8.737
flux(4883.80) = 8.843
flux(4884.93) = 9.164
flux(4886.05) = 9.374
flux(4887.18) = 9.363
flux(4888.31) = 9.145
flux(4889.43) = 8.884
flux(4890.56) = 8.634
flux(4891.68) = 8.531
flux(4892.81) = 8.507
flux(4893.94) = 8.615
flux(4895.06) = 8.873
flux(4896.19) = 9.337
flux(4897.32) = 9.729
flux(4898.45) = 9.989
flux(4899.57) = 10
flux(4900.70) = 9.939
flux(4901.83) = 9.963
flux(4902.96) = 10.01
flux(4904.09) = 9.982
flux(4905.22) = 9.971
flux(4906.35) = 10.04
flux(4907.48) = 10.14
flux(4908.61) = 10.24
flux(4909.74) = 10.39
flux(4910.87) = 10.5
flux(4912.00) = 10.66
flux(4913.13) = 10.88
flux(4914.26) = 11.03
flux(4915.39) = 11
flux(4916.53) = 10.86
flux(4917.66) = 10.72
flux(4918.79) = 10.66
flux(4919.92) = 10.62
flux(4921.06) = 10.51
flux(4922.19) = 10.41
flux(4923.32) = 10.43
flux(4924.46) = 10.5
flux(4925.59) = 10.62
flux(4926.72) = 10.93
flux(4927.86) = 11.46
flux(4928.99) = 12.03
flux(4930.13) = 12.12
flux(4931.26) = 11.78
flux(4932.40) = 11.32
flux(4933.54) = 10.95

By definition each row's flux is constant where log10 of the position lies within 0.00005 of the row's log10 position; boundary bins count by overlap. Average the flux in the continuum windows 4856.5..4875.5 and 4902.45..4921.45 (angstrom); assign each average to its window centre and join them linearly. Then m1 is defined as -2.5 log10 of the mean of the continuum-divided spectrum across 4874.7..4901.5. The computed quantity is 0.05 mag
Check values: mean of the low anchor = 8.61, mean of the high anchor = 10.5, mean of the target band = 9.08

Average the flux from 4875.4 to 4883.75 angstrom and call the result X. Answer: 8.81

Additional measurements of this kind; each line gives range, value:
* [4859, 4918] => 9.33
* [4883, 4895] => 8.9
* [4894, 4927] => 10.3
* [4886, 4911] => 9.56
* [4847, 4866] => 8.43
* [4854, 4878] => 8.62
